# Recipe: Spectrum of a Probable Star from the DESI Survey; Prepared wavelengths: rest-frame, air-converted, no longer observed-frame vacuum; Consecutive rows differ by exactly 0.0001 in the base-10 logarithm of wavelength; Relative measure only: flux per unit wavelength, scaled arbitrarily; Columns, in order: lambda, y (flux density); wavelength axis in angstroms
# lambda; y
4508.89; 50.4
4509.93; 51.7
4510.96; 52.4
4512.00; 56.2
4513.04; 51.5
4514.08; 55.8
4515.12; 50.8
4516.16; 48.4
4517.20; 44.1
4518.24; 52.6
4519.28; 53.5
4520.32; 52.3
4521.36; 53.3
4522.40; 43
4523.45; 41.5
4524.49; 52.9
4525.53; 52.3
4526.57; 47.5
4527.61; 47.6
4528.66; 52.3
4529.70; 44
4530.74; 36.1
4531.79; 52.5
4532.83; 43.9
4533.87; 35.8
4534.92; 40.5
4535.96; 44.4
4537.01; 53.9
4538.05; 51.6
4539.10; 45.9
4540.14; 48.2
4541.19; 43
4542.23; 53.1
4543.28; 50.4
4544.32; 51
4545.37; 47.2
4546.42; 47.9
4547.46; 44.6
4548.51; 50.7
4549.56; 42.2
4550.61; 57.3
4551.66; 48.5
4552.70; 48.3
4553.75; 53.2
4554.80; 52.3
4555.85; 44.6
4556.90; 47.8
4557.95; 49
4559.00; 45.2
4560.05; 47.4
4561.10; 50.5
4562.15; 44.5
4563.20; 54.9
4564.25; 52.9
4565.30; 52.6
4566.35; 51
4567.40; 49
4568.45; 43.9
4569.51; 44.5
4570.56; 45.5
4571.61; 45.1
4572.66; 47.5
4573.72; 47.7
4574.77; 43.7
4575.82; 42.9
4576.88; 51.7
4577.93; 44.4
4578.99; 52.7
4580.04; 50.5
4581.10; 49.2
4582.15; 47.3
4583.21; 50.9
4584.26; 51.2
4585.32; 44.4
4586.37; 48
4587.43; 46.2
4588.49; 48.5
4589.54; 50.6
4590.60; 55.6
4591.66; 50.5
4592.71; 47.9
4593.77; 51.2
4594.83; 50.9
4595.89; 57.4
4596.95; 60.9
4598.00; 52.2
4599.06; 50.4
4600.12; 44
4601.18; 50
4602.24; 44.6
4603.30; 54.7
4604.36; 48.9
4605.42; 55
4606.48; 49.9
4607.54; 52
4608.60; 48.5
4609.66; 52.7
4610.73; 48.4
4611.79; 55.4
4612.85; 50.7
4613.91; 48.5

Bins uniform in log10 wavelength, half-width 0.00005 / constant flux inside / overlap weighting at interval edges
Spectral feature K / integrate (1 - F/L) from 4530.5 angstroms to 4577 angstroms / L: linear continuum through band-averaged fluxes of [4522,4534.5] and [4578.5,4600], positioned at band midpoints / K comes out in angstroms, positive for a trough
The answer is 0.1 angstroms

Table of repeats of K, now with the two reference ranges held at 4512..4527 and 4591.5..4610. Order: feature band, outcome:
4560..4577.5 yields 0.99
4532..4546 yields 0.96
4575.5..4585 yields 0.36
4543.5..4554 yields 0.32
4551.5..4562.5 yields 0.50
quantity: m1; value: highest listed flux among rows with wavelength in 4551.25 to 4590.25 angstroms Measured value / 54.9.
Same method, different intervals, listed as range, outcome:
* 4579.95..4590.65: 55.6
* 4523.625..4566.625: 57.3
